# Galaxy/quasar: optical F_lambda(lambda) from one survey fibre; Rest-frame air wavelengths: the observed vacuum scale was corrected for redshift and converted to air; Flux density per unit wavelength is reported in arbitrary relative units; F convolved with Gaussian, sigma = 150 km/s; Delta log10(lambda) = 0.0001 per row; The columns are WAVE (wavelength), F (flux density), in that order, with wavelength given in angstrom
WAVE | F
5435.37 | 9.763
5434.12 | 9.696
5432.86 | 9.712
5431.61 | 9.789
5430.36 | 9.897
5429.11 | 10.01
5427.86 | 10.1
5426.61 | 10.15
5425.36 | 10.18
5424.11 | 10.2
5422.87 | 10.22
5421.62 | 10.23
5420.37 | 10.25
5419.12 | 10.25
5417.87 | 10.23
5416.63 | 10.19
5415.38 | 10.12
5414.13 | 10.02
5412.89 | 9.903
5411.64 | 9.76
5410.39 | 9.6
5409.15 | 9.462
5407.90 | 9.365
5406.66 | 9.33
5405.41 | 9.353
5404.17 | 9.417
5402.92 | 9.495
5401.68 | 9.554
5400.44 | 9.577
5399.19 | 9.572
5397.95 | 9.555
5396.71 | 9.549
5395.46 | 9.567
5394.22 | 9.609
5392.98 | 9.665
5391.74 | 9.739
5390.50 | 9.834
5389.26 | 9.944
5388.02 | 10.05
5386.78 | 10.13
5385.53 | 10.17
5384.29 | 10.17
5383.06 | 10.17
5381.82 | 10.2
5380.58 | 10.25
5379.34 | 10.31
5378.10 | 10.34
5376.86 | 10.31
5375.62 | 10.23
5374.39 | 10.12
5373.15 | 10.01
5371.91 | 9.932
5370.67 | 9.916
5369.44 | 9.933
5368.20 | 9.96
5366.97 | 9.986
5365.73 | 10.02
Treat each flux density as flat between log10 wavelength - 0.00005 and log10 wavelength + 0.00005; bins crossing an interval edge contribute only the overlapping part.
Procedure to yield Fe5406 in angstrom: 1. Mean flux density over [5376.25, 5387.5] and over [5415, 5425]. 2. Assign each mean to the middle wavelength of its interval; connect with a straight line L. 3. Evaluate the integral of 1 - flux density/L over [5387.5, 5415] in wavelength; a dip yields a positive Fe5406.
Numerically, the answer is 1.6 angstrom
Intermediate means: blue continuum 10.2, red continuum 10.2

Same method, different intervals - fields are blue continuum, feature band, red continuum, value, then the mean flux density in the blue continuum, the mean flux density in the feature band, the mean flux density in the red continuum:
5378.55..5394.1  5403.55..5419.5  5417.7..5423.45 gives 0.6 angstrom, 10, 9.76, 10.2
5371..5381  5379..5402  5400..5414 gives 0.0 angstrom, 10.2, 9.87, 9.55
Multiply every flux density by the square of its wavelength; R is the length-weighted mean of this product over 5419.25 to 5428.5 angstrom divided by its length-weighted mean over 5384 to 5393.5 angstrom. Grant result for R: 1.0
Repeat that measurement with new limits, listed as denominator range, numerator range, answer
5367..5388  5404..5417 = 0.97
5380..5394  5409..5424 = 1.01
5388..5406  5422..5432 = 1.06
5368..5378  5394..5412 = 0.96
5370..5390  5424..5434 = 1.00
